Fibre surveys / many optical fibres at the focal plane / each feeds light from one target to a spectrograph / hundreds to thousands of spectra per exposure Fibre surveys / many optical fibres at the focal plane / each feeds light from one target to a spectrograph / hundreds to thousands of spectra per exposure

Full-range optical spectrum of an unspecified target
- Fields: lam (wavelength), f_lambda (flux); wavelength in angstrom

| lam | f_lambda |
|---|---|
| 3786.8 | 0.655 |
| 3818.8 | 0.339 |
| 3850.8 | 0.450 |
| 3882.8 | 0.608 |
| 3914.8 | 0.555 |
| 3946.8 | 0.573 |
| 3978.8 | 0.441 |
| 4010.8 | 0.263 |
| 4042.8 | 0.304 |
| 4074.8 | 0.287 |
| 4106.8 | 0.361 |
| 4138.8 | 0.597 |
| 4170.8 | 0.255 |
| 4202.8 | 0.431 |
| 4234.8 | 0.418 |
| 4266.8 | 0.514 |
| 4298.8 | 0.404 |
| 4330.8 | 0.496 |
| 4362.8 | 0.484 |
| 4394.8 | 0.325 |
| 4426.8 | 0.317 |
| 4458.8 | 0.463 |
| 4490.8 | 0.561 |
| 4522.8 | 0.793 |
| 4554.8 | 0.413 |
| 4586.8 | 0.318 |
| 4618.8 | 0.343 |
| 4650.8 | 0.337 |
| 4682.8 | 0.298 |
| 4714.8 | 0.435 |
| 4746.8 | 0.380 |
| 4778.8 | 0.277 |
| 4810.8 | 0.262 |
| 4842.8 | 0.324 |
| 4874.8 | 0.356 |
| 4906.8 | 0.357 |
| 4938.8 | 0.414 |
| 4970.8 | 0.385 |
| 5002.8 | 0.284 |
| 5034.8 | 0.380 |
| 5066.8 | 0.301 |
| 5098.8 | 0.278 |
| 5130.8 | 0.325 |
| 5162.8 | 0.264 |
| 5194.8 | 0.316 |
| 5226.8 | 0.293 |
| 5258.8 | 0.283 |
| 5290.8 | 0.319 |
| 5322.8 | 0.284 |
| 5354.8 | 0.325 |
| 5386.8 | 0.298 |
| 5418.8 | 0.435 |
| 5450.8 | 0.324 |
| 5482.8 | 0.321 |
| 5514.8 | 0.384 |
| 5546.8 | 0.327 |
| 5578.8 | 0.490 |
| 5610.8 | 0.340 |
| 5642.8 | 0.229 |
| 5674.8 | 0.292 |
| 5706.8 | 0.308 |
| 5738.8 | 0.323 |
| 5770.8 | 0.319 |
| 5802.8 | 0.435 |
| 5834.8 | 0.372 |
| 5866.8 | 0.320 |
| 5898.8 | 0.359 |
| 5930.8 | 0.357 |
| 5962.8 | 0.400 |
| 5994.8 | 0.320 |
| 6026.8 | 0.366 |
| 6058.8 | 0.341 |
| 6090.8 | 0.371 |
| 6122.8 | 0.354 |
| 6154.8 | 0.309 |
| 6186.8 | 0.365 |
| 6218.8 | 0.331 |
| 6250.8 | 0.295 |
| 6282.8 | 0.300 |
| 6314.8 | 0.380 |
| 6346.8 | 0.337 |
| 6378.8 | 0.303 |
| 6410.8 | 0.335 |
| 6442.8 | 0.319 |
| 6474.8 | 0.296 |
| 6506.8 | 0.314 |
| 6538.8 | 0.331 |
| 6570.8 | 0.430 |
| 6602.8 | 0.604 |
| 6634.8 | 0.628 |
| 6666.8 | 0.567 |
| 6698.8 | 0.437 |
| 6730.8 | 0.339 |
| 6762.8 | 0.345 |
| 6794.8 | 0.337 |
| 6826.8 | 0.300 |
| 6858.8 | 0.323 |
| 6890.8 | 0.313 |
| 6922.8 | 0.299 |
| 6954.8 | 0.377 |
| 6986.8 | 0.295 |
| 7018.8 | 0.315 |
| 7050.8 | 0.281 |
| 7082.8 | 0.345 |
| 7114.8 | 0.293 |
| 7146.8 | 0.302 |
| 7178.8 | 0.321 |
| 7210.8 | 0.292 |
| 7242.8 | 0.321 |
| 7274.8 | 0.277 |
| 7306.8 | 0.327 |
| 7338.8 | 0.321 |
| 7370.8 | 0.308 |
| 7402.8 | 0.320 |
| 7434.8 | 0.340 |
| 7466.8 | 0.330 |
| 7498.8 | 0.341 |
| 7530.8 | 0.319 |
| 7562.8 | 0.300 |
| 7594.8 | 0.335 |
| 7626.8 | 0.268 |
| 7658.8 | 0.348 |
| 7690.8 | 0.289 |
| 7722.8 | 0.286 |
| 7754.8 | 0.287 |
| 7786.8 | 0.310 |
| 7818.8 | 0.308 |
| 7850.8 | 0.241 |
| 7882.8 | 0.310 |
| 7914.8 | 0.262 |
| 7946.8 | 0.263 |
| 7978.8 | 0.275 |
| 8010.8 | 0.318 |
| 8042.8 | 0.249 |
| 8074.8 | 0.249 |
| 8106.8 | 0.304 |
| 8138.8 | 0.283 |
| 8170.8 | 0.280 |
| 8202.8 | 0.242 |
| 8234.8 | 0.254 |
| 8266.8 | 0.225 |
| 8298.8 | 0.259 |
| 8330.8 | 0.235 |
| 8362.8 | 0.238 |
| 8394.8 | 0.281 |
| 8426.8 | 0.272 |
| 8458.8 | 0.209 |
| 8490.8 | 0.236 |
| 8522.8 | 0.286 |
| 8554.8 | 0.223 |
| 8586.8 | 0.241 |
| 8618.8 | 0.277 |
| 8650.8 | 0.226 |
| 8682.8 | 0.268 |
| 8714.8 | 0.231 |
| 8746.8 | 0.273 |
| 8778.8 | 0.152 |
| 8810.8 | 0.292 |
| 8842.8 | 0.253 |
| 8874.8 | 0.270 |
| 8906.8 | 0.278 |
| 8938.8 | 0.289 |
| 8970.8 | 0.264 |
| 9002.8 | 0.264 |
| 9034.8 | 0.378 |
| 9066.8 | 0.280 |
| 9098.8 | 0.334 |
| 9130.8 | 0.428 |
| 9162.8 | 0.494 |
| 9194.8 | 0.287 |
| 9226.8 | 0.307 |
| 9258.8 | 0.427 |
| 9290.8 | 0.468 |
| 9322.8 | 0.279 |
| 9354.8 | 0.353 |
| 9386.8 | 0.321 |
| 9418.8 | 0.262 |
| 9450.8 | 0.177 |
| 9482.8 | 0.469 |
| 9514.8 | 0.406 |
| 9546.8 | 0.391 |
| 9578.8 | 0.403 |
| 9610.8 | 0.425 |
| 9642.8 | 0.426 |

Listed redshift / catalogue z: 1.37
